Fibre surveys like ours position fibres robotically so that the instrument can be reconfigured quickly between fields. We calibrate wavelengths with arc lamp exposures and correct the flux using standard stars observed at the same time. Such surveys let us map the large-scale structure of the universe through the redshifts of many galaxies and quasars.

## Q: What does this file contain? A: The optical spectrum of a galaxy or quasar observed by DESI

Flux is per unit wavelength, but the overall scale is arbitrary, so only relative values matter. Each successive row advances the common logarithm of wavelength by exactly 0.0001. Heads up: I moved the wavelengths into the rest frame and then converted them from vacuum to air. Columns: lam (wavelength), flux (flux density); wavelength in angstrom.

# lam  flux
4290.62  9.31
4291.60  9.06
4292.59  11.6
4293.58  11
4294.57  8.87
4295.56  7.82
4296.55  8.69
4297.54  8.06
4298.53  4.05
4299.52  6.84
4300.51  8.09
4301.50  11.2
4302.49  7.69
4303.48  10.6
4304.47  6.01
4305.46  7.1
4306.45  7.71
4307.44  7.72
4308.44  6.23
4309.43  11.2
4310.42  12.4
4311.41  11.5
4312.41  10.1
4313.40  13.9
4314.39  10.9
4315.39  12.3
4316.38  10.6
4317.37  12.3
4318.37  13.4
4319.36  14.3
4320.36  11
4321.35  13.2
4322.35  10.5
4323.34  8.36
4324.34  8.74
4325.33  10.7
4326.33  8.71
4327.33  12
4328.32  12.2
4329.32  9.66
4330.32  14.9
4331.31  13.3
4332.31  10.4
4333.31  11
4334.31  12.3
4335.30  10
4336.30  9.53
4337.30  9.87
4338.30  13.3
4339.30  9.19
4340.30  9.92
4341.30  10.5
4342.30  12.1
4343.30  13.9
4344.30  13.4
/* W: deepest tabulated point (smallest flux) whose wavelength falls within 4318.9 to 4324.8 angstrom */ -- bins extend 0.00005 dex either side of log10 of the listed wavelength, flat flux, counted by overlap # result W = 8.36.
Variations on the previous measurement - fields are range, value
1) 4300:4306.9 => 6.01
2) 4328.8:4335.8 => 9.66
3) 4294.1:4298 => 7.82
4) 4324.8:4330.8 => 8.71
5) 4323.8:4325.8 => 8.74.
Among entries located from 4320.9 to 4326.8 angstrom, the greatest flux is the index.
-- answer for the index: 13.2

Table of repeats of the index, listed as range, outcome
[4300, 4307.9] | 11.2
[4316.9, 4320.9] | 14.3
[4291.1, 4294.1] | 11.6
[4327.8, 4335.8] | 14.9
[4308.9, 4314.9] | 13.9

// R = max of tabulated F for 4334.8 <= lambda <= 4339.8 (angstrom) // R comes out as 13.3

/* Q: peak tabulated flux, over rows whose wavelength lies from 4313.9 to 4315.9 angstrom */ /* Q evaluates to 12.3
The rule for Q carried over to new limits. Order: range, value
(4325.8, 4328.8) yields 12.2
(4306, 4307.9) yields 7.72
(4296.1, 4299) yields 8.69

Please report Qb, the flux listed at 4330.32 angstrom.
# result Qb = 14.9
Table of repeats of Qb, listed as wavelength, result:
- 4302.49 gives 7.69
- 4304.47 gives 6.01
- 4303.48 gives 10.6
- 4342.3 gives 12.1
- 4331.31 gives 13.3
